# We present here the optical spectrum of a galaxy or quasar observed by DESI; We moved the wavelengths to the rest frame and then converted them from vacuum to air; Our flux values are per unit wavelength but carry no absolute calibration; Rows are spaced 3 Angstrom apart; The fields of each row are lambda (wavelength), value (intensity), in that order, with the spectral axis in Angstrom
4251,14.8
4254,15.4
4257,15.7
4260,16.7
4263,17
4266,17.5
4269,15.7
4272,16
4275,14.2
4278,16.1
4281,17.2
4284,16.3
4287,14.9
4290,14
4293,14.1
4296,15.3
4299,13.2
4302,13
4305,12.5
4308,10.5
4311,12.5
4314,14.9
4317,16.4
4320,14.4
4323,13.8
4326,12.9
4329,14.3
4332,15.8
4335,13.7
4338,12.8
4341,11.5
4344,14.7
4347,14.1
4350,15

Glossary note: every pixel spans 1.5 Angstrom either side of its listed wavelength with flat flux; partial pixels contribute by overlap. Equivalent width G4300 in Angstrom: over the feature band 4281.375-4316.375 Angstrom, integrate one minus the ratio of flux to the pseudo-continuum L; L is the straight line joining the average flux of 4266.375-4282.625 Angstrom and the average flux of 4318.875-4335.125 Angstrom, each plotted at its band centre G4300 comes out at 2.8 Angstrom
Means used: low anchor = 16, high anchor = 14.2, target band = 13.9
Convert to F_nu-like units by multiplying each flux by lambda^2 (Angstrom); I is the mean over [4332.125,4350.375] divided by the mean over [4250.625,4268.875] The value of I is 0.88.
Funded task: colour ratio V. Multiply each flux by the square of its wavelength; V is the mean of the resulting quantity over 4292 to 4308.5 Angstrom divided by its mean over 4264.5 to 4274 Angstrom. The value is 0.82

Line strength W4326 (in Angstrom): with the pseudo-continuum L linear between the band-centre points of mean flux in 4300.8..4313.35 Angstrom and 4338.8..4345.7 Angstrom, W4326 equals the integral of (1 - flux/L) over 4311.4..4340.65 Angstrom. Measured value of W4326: -3.3 Angstrom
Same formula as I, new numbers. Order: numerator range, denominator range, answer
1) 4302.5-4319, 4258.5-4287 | 0.84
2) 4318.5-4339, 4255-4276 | 0.89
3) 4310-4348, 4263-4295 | 0.92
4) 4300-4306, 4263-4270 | 0.78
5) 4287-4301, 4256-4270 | 0.87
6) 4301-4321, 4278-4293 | 0.88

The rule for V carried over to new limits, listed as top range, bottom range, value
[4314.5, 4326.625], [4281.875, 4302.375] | 1.01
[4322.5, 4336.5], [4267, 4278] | 0.94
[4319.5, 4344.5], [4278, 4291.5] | 0.89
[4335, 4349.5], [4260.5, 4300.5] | 0.89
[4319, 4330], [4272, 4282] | 0.89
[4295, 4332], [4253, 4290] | 0.87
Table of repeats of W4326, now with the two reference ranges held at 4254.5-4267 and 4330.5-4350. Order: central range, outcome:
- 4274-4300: 1.0 Angstrom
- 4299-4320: 2.1 Angstrom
